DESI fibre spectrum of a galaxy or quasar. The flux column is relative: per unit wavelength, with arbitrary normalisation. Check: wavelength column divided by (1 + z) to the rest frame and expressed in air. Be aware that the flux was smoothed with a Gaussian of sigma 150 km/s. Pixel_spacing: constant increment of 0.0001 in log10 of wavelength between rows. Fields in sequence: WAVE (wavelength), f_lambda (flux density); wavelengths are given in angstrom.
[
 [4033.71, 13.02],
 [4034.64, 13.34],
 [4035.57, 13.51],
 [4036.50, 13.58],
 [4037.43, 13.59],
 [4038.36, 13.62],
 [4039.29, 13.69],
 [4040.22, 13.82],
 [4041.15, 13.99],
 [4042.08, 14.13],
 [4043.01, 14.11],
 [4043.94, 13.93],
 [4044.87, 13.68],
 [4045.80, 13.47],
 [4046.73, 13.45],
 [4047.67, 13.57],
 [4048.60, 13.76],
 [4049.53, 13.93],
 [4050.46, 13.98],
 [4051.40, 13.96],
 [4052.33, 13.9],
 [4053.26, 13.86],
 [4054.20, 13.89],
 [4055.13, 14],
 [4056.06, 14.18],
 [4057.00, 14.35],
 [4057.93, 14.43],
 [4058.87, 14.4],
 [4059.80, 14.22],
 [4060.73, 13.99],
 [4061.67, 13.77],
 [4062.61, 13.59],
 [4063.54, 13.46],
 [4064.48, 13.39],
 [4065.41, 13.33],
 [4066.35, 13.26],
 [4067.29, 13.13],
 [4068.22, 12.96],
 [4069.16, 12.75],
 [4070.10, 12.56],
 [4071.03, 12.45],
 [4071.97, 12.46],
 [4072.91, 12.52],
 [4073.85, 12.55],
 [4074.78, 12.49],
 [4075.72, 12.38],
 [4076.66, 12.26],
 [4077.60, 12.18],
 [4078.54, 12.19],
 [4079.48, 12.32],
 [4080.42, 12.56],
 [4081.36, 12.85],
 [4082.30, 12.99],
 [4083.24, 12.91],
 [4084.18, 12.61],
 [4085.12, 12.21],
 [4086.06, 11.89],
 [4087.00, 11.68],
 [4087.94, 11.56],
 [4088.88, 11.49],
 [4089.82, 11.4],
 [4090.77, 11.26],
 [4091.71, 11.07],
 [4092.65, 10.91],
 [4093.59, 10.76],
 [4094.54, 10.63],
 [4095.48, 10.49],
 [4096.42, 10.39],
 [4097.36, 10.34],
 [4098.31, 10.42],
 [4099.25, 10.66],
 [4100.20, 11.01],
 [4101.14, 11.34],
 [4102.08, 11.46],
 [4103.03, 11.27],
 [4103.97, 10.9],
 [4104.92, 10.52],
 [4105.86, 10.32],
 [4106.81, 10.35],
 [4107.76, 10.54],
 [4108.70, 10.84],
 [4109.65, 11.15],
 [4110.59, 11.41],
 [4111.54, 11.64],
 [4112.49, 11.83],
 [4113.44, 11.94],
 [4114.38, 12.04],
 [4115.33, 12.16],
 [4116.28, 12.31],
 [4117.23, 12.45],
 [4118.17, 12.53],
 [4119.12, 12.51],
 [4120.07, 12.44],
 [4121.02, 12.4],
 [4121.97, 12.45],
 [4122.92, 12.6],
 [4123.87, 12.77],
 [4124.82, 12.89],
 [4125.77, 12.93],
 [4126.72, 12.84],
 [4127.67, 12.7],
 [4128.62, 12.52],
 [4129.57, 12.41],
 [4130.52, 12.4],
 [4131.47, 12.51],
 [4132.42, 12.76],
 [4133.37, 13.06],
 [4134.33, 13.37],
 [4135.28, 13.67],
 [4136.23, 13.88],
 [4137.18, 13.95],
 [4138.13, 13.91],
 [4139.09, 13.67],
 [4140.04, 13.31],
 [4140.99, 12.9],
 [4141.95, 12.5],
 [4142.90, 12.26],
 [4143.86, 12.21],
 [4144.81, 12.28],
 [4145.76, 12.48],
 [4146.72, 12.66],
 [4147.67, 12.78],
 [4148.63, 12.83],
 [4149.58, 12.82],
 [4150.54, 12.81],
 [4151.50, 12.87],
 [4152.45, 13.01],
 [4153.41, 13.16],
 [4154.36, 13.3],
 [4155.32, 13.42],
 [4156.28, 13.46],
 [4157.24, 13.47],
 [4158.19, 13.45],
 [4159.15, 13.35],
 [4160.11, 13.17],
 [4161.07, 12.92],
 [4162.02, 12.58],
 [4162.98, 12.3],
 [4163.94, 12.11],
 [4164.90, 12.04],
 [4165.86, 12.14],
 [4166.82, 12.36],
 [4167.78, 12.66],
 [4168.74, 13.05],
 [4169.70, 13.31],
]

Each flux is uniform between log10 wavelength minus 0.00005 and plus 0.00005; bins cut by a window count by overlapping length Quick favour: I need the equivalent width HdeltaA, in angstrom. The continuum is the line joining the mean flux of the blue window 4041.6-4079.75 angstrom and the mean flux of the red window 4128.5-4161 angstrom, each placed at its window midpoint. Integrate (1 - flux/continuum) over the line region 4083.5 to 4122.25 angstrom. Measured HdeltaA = 5.3 angstrom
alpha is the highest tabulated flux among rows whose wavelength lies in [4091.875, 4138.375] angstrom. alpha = 13.95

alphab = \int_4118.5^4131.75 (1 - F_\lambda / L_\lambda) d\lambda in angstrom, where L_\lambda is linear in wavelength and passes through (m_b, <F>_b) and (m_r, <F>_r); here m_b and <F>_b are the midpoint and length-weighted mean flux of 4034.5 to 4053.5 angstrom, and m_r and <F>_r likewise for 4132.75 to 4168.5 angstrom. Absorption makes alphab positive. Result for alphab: 0.5 angstrom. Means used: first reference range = 13.8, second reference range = 12.9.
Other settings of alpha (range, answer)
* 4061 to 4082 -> 13.77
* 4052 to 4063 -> 14.43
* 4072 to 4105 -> 12.99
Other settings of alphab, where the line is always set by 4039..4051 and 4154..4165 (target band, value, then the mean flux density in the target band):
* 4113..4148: 1.2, 12.7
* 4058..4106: 5.1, 12.1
